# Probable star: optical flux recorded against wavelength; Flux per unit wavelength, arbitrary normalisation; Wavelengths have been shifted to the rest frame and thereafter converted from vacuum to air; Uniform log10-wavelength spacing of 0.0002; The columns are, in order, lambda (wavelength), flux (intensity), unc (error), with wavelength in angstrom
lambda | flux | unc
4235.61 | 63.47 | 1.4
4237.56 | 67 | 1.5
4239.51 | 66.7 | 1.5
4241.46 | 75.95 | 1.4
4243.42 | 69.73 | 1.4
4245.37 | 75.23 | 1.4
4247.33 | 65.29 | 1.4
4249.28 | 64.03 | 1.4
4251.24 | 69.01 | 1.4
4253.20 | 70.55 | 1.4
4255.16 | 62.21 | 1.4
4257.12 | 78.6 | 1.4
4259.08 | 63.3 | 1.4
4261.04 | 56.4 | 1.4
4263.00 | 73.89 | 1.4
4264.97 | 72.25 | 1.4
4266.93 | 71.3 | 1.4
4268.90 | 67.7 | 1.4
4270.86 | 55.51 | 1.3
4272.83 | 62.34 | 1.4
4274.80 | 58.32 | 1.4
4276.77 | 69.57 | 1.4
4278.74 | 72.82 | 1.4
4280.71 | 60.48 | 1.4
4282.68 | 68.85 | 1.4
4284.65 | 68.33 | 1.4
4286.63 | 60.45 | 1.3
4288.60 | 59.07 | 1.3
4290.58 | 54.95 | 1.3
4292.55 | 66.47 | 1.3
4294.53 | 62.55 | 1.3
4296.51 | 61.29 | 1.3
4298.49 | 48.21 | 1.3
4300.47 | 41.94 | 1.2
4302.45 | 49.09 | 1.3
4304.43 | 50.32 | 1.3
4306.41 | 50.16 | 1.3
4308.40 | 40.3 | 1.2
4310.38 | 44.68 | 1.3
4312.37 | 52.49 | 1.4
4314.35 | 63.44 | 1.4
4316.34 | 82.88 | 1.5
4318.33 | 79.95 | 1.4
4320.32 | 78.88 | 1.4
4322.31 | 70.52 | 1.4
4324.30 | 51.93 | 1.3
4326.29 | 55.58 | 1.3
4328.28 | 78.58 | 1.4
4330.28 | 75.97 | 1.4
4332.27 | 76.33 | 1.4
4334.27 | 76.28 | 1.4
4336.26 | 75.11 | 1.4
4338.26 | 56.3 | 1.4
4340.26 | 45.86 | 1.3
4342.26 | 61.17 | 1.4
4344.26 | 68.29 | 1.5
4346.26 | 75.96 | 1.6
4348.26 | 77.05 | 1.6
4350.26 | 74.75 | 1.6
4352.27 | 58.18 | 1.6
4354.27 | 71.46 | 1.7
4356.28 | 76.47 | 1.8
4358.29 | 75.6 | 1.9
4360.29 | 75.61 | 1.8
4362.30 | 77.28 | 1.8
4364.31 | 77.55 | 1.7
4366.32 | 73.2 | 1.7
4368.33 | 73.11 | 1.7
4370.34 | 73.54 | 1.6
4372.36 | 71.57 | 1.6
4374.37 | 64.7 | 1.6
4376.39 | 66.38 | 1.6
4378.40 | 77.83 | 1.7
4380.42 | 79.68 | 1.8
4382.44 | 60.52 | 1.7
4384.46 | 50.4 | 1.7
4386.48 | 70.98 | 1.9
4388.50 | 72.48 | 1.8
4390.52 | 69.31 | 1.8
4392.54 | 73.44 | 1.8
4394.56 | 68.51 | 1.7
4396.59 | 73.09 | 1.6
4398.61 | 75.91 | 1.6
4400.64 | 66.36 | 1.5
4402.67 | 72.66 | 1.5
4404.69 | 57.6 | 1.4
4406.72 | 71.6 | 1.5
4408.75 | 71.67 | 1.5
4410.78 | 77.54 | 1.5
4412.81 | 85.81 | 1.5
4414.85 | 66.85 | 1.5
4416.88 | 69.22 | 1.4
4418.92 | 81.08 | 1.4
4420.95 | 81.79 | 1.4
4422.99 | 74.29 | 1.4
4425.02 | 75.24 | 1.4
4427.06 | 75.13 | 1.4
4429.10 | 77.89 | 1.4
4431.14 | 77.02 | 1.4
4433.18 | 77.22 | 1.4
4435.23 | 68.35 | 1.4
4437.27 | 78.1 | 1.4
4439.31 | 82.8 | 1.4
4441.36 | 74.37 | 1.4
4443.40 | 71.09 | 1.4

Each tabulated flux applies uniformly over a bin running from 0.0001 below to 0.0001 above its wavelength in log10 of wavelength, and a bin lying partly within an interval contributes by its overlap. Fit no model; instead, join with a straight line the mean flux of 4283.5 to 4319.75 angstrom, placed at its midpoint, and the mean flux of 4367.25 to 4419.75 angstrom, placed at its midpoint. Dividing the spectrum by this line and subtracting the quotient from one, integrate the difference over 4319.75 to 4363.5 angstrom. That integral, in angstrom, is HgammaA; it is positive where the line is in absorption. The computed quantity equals -4.22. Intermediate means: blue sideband 57.9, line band 69.6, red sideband 70.8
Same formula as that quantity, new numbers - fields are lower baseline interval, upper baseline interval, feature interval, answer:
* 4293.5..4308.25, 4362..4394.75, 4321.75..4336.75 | -2.9 angstrom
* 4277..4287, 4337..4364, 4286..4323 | 4.8 angstrom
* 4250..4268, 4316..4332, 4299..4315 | 5.0 angstrom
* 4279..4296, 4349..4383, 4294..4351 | 3.7 angstrom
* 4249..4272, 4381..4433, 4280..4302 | 2.9 angstrom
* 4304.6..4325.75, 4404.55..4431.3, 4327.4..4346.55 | -1.4 angstrom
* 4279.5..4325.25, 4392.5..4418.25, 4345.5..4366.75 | -2.6 angstrom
